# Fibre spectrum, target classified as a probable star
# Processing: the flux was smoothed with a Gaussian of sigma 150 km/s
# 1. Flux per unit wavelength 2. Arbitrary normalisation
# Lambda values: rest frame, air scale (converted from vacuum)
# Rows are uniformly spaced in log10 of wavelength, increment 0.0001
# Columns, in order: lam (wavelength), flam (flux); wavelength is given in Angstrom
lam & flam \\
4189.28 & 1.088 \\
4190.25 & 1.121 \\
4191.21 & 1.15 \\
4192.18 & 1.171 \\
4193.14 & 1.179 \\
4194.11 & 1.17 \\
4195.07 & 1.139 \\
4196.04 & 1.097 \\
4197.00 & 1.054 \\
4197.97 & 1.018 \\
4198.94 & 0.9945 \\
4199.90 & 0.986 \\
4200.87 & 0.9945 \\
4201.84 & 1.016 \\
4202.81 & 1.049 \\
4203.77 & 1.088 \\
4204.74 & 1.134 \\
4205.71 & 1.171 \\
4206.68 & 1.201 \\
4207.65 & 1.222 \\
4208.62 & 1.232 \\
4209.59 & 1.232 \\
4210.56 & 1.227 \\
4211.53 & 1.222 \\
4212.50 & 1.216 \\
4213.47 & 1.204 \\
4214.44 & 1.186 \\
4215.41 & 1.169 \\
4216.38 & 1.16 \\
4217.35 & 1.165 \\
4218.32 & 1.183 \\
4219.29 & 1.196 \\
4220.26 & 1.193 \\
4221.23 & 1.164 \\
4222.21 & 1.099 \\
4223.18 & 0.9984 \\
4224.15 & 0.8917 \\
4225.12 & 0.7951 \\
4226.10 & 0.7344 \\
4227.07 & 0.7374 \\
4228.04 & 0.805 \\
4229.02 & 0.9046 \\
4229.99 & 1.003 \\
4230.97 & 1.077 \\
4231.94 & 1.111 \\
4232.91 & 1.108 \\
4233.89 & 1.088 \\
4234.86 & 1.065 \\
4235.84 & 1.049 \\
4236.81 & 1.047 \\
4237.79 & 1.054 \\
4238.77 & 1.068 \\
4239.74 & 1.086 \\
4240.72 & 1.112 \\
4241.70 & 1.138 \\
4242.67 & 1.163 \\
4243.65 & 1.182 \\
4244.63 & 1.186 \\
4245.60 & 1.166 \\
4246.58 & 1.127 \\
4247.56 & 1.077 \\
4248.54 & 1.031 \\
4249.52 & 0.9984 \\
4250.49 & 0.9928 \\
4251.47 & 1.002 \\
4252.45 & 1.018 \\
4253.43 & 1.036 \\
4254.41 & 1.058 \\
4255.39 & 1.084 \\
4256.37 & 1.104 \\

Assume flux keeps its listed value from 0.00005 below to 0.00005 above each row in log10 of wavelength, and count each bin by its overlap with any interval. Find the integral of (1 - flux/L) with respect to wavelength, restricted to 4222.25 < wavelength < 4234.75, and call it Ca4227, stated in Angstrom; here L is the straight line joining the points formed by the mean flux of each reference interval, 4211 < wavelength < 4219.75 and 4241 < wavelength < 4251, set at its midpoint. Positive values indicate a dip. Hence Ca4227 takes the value 2.23 Angstrom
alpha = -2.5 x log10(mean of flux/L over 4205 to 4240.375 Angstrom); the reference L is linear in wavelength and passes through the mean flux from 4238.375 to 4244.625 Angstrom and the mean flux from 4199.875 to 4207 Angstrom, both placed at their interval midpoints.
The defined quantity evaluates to 0.02 mag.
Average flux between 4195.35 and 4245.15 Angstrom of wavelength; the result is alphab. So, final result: 1.08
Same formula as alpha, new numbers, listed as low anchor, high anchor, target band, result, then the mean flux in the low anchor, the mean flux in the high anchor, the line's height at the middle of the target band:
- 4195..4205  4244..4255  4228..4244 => -0.01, 1.05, 1.06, 1.06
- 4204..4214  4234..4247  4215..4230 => 0.15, 1.2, 1.11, 1.16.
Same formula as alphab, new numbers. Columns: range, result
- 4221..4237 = 0.977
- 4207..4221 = 1.2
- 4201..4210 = 1.14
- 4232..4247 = 1.11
